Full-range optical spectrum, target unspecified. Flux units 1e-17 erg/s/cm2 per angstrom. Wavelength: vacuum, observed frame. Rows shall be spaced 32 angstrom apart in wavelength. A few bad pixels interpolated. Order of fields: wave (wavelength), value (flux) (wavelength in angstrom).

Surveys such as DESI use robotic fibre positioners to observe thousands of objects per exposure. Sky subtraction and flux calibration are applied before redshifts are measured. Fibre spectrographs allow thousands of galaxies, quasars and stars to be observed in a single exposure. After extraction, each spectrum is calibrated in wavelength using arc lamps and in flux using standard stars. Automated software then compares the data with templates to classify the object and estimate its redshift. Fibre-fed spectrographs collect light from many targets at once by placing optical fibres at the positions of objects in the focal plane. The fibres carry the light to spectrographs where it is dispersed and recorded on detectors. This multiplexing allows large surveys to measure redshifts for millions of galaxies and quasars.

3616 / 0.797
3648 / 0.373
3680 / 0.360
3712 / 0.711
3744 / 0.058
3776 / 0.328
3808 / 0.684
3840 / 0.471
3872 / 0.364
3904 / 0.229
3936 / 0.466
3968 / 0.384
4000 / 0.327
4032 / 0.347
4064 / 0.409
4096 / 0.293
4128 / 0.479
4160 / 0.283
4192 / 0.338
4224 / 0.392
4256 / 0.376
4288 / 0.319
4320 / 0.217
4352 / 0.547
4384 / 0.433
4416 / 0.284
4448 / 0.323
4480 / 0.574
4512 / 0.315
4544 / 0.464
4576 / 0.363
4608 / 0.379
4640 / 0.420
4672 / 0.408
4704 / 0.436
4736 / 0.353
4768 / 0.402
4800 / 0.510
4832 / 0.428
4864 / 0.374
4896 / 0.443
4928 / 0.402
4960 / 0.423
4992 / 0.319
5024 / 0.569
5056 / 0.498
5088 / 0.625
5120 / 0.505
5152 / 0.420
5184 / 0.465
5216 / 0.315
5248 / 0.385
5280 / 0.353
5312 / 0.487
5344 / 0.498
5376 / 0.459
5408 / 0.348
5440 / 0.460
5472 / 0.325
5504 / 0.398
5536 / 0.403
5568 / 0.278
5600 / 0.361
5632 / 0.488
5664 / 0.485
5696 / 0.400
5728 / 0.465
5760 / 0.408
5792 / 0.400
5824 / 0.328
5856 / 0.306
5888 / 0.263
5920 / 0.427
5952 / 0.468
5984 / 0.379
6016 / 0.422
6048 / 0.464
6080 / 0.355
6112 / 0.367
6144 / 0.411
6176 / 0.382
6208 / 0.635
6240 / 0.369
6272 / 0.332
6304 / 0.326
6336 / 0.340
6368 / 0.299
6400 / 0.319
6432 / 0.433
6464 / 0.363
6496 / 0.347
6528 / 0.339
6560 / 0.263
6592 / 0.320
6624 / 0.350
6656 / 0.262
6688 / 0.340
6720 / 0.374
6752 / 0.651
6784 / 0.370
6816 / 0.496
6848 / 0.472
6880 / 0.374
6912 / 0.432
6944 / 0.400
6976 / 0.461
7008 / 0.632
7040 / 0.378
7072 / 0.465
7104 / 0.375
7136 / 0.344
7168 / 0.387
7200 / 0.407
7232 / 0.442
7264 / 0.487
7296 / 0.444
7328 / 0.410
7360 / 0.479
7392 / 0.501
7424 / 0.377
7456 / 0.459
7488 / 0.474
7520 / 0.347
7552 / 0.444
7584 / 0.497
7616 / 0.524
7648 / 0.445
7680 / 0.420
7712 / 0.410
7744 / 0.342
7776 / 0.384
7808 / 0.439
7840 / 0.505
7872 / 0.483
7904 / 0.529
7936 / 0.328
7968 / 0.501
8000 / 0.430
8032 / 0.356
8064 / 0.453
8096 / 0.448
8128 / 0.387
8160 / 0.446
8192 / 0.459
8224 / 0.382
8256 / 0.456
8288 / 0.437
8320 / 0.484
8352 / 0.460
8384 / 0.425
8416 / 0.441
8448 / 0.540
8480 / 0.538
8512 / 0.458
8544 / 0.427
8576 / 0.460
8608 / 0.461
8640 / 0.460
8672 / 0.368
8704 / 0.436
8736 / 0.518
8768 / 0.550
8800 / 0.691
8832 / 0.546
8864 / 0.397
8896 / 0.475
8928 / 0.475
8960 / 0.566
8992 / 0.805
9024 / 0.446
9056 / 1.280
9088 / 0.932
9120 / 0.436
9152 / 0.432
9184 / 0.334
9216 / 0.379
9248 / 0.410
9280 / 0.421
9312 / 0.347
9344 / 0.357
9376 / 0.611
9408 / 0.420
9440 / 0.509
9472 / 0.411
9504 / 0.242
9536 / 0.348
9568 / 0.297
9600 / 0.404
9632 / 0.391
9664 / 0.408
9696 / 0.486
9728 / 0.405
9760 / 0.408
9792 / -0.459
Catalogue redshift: 0.81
